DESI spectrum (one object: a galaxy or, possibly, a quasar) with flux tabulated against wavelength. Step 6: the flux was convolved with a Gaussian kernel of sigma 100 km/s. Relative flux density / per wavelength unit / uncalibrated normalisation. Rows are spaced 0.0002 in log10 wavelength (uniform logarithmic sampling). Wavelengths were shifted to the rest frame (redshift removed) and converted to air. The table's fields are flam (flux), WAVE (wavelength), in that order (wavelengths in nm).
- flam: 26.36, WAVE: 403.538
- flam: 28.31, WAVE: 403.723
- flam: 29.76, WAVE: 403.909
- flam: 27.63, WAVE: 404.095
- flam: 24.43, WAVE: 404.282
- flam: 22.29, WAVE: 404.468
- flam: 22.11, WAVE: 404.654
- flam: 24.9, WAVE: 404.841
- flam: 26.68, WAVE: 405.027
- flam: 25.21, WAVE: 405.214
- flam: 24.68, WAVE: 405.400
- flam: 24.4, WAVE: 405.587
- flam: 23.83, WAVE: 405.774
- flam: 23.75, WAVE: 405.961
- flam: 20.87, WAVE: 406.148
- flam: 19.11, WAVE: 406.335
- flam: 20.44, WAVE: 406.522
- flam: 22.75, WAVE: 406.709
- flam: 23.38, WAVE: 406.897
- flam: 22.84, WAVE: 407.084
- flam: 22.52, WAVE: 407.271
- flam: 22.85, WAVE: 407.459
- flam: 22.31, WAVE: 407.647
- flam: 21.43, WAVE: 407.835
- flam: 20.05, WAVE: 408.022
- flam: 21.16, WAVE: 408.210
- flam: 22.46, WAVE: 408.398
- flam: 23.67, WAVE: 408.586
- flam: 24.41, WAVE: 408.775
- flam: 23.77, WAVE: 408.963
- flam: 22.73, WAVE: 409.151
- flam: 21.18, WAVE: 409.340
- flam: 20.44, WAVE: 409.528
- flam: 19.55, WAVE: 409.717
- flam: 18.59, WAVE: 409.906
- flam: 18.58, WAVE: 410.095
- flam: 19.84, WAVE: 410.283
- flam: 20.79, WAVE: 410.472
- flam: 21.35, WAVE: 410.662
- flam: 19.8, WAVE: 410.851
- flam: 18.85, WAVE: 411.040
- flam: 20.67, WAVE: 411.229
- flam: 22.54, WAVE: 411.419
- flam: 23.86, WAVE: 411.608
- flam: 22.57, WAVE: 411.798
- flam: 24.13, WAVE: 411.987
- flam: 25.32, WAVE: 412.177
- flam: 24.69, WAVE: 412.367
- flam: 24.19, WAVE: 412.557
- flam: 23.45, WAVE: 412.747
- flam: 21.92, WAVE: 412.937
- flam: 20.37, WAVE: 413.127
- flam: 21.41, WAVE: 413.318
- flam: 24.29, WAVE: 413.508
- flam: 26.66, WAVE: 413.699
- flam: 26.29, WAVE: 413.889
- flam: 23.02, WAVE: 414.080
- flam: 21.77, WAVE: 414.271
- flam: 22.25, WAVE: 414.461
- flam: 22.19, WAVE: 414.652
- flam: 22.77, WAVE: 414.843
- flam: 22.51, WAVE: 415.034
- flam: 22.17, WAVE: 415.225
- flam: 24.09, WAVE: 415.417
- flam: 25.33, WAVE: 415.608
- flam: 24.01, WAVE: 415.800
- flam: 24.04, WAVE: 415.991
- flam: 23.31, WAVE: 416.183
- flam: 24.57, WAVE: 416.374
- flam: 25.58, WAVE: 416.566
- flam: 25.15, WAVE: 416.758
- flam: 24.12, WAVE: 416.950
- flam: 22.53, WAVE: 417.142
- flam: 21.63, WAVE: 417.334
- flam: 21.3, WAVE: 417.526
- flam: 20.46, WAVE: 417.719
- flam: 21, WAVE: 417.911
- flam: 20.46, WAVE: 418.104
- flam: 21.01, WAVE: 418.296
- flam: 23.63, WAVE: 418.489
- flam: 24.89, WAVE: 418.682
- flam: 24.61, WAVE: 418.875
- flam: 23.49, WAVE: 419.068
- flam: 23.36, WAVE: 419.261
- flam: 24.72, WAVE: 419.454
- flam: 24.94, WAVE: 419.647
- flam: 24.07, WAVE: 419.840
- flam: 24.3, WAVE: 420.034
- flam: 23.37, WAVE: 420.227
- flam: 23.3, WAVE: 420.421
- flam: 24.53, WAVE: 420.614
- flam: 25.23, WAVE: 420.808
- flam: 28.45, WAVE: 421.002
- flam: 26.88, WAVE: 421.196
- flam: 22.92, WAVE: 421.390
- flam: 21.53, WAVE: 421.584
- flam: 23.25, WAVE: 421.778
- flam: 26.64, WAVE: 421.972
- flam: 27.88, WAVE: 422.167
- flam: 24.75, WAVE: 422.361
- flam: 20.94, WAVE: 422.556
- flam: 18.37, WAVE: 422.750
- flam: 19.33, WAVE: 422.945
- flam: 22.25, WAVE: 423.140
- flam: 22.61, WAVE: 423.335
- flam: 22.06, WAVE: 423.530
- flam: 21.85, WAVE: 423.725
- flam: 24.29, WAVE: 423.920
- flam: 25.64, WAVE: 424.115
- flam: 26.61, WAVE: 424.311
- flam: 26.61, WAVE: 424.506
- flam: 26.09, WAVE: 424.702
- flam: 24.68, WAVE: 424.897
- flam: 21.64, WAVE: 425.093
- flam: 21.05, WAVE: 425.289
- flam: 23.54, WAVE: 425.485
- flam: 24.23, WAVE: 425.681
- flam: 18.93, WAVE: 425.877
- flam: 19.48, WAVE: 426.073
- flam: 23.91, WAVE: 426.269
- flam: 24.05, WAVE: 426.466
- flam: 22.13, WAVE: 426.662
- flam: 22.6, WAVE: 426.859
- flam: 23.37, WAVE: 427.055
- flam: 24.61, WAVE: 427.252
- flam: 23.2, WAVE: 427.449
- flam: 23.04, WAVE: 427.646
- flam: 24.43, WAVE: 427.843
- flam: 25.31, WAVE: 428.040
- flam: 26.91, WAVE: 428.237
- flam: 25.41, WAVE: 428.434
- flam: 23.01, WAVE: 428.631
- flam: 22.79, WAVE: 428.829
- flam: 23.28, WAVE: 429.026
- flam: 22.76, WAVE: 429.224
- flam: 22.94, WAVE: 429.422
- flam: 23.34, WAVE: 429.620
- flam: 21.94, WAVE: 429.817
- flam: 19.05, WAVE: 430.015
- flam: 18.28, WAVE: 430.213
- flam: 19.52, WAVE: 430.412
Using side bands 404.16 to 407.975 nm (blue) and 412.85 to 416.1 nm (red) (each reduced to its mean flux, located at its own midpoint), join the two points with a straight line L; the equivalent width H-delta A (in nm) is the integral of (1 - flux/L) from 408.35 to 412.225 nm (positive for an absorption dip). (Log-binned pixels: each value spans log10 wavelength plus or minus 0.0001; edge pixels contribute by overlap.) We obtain 0.25 nm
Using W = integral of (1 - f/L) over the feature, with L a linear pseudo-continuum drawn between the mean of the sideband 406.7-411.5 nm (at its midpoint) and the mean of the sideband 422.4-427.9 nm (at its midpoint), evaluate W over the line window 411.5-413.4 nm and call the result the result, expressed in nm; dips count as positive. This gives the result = -0.13 nm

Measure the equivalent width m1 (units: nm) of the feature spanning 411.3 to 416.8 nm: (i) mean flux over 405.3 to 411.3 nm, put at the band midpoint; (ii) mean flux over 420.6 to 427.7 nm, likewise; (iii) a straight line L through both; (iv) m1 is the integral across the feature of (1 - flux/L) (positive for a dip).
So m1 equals -0.31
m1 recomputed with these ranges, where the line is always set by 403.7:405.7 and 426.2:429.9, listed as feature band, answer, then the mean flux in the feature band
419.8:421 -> -0.01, 24.5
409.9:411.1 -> 0.25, 19.8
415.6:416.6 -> 0.01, 24.3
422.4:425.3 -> 0.11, 23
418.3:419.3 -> 0.02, 23.7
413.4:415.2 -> 0.09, 23.5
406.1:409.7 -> 0.45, 22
